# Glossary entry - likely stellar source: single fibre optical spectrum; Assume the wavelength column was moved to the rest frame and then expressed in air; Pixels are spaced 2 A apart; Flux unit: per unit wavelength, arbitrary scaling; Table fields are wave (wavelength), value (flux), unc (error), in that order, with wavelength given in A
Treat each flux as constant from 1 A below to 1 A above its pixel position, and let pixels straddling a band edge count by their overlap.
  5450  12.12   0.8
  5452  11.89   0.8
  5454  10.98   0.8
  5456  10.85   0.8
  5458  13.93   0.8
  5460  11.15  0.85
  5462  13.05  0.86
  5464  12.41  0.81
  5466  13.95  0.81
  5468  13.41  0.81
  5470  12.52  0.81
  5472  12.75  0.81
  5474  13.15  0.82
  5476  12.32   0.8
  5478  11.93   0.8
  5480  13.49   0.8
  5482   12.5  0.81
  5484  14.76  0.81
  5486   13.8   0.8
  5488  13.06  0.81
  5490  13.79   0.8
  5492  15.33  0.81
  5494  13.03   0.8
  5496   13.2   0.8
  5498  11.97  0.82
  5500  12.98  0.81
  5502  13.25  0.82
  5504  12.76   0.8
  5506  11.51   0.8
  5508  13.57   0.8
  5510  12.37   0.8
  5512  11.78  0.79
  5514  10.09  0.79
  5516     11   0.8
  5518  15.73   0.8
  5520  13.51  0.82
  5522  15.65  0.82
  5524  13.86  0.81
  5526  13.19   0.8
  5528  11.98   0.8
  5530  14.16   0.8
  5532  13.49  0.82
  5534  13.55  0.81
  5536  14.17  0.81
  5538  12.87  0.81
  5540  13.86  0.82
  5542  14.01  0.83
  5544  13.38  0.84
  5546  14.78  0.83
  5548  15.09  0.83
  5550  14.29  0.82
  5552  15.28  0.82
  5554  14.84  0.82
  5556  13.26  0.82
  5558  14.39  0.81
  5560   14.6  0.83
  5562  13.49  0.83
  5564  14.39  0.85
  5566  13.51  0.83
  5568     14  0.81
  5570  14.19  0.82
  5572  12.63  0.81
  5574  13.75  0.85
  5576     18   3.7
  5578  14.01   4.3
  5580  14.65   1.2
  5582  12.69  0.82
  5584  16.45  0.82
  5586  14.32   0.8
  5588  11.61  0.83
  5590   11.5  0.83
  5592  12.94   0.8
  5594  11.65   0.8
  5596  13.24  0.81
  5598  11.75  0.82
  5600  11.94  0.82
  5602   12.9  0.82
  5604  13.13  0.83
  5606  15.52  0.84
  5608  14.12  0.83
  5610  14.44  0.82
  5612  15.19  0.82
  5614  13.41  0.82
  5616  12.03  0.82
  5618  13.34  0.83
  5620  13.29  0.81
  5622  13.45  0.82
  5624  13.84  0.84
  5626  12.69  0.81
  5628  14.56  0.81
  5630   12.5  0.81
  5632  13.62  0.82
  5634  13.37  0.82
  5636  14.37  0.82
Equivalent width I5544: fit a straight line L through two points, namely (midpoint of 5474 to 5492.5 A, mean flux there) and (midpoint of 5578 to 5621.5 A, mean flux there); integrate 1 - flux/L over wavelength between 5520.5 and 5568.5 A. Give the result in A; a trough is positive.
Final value -2.3 A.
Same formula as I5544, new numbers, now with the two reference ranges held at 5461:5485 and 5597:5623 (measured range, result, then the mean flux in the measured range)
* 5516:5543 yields -1.1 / 13.7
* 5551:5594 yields -2.1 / 14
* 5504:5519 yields 0.9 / 12.3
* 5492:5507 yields 0.3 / 12.8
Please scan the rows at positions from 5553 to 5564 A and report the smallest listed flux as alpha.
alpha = 13.26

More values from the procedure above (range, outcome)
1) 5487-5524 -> 10.09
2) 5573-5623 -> 11.5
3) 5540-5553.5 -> 13.38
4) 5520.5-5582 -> 11.98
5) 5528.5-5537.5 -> 13.49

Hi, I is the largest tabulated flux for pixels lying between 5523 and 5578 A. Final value 18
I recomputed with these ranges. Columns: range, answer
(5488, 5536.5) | 15.73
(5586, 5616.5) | 15.52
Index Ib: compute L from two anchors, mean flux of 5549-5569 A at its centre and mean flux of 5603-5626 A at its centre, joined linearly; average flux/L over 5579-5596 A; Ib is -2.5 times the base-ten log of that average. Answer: 0.06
